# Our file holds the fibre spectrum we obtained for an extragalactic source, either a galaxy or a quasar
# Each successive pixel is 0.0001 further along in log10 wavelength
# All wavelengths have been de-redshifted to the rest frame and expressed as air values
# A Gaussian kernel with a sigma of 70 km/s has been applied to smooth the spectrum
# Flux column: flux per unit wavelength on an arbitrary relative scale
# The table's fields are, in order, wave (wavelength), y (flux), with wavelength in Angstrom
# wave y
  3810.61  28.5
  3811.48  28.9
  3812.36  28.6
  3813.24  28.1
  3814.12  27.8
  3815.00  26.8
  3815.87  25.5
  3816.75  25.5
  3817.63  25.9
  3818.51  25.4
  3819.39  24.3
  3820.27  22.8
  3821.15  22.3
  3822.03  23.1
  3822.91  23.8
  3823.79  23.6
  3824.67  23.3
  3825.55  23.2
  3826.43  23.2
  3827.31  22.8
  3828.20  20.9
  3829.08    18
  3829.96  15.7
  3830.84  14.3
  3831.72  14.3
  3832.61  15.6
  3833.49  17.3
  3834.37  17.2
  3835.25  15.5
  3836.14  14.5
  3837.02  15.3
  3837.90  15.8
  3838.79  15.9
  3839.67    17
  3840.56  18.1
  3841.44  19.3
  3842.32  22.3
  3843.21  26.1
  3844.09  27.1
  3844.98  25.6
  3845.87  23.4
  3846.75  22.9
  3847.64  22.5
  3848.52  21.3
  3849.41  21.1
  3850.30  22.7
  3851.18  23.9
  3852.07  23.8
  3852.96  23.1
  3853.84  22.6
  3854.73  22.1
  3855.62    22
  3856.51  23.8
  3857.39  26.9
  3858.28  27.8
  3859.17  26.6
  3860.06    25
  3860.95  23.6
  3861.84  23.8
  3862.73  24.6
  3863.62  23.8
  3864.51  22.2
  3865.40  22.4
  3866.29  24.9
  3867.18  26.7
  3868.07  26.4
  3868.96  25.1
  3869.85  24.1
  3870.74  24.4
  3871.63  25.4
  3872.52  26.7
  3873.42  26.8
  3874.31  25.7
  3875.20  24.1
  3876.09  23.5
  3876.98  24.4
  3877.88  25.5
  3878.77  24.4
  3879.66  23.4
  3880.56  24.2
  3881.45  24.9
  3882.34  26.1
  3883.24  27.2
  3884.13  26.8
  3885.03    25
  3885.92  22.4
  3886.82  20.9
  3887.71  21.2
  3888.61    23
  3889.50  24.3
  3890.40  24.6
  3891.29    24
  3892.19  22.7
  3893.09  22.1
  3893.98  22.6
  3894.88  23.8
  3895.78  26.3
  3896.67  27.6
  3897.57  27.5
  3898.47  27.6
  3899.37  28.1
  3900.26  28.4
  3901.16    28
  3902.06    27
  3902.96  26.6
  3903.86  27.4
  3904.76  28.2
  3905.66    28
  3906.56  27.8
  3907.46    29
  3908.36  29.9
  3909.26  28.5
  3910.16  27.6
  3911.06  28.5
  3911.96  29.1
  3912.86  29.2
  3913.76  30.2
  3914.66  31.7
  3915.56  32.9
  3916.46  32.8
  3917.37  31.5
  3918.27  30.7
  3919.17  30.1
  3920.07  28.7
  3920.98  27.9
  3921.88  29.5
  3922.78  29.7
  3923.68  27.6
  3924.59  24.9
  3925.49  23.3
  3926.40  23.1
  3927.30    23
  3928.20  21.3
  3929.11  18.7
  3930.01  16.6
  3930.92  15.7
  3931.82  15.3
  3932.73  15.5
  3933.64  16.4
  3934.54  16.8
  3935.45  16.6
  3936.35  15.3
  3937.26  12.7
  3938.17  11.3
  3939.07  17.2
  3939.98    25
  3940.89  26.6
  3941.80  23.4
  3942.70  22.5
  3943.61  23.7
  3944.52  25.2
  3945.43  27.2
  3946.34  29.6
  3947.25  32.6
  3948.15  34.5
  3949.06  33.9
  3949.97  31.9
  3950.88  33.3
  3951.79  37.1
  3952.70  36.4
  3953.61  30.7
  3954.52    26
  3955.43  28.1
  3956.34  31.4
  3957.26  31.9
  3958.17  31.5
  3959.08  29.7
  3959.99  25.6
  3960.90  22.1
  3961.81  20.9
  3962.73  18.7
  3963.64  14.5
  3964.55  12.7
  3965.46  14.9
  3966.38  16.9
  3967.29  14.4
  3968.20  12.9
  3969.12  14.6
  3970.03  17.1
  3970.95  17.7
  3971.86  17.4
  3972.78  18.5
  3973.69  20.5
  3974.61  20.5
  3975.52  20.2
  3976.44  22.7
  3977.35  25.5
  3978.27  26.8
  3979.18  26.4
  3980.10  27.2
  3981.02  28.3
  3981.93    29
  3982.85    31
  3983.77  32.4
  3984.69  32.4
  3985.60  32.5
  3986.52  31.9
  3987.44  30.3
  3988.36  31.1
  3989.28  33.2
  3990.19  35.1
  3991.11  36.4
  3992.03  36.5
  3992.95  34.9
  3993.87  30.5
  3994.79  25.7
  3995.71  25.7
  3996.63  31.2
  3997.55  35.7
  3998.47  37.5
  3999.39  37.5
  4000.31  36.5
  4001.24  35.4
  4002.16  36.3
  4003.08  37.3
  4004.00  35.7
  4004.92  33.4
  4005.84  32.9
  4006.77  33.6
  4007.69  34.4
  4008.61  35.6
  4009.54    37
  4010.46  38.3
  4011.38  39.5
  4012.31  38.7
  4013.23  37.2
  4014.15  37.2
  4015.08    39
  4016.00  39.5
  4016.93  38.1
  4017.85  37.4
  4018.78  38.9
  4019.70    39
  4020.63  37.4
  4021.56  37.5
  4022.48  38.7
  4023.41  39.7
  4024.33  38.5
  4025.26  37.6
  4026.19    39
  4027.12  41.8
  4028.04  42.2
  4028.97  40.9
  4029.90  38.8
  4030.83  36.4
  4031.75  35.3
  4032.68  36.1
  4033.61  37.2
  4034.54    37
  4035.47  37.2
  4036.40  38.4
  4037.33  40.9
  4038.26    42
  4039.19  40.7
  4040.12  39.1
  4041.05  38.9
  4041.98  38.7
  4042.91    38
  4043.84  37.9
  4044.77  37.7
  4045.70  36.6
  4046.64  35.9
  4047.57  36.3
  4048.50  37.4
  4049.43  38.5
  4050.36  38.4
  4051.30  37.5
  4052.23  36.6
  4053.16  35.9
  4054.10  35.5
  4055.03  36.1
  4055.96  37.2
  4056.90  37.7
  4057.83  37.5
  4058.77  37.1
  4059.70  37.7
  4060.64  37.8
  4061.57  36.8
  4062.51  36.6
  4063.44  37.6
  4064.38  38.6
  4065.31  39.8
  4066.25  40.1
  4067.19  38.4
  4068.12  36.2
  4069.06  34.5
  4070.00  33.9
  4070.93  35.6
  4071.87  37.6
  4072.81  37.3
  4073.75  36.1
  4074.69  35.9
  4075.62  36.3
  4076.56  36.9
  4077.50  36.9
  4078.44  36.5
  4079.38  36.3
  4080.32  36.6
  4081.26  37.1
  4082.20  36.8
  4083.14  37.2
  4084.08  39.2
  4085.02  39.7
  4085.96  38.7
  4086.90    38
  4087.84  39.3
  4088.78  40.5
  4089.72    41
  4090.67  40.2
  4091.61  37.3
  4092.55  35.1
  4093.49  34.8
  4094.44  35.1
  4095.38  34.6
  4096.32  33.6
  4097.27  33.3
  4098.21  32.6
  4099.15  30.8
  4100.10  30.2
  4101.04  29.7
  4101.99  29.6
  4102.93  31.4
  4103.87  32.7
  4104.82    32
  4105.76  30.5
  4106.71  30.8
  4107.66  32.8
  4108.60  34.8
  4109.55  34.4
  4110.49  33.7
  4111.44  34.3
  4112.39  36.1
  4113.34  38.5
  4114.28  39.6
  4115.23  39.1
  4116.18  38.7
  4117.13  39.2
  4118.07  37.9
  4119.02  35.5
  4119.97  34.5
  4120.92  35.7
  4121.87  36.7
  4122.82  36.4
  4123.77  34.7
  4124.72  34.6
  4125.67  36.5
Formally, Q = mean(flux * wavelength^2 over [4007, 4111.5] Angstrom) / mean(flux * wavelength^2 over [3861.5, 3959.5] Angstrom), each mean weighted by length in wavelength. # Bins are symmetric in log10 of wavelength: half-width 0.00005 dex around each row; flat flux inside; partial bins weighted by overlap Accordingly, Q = 1.54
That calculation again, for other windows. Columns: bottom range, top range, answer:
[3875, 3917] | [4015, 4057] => 1.55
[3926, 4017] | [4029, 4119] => 1.41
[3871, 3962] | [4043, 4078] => 1.54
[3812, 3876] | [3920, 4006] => 1.22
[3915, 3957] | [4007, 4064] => 1.57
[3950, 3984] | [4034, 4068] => 1.65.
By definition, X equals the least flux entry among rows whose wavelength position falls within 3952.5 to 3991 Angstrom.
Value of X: 12.7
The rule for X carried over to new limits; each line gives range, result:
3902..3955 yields 11.3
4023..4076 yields 33.9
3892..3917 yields 22.1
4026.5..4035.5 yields 35.3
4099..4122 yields 29.6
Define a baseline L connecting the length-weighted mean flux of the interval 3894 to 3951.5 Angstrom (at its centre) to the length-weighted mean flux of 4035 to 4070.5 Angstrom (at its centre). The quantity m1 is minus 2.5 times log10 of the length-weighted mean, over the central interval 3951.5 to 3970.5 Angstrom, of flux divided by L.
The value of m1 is 0.25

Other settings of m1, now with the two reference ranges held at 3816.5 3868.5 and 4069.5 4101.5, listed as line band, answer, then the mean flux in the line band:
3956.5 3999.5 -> 0.159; 25.9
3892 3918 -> -0.097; 28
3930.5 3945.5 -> 0.405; 19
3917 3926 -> -0.070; 28.3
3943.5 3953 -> -0.125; 31.6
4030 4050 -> -0.135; 37.9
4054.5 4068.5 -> -0.087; 37.7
